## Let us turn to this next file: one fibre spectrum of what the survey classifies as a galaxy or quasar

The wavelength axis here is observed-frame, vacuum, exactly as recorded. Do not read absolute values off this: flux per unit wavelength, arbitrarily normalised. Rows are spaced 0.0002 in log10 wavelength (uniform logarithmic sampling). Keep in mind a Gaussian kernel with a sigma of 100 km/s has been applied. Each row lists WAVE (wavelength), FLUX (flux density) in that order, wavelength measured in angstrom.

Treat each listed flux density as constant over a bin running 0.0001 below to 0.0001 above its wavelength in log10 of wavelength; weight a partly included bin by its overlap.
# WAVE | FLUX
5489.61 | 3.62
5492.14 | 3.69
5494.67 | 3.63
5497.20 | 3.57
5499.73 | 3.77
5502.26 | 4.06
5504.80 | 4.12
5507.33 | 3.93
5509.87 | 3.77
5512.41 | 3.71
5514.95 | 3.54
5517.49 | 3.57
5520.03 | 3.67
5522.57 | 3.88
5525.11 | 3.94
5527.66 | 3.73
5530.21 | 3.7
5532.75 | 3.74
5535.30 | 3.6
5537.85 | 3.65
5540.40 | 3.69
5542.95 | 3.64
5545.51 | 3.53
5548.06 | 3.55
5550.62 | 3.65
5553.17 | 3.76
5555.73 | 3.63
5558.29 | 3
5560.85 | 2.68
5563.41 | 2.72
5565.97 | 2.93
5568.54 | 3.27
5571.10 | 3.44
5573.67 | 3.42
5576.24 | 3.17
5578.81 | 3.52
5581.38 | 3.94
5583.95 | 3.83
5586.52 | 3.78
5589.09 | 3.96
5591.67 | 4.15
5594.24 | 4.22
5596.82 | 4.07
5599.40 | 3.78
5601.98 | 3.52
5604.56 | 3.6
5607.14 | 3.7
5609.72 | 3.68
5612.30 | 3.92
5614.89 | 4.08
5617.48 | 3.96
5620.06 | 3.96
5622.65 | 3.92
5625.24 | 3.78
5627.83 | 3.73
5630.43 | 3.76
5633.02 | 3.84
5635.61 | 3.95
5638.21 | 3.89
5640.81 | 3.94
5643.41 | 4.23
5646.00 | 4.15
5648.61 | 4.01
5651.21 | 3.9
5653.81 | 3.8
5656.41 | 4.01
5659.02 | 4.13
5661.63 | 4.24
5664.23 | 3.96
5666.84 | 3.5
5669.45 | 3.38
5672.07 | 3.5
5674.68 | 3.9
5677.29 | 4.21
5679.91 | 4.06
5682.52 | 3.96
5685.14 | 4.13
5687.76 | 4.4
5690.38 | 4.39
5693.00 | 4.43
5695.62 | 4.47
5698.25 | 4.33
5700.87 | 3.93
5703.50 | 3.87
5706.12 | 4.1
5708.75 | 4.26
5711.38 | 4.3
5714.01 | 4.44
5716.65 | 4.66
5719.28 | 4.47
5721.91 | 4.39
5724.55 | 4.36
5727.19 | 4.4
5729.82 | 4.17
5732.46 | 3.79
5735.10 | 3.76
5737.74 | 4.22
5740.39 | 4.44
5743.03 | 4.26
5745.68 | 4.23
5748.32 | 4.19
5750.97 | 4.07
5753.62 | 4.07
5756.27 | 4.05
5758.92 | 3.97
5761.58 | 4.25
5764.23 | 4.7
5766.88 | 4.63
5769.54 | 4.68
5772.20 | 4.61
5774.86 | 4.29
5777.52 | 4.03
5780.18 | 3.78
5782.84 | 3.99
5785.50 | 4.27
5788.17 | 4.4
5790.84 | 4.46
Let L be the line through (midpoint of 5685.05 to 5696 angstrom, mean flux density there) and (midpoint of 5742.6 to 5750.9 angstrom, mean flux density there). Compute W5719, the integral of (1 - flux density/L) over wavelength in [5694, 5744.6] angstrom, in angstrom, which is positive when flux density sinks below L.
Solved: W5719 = 0.5 angstrom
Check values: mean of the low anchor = 4.38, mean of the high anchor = 4.2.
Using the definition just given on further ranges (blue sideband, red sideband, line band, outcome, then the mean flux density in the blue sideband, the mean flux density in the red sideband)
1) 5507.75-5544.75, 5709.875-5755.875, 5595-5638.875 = 1.2 angstrom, 3.7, 4.24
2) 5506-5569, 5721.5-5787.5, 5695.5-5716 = -0.7 angstrom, 3.54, 4.22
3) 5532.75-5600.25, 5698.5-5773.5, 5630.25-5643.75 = -0.3 angstrom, 3.56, 4.26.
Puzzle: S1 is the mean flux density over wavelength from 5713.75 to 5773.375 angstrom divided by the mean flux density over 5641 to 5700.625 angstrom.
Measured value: 1.1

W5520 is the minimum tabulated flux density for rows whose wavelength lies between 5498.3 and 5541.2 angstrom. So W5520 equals 3.54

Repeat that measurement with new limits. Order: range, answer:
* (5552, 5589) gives 2.68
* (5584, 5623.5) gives 3.52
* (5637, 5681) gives 3.38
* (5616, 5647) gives 3.73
